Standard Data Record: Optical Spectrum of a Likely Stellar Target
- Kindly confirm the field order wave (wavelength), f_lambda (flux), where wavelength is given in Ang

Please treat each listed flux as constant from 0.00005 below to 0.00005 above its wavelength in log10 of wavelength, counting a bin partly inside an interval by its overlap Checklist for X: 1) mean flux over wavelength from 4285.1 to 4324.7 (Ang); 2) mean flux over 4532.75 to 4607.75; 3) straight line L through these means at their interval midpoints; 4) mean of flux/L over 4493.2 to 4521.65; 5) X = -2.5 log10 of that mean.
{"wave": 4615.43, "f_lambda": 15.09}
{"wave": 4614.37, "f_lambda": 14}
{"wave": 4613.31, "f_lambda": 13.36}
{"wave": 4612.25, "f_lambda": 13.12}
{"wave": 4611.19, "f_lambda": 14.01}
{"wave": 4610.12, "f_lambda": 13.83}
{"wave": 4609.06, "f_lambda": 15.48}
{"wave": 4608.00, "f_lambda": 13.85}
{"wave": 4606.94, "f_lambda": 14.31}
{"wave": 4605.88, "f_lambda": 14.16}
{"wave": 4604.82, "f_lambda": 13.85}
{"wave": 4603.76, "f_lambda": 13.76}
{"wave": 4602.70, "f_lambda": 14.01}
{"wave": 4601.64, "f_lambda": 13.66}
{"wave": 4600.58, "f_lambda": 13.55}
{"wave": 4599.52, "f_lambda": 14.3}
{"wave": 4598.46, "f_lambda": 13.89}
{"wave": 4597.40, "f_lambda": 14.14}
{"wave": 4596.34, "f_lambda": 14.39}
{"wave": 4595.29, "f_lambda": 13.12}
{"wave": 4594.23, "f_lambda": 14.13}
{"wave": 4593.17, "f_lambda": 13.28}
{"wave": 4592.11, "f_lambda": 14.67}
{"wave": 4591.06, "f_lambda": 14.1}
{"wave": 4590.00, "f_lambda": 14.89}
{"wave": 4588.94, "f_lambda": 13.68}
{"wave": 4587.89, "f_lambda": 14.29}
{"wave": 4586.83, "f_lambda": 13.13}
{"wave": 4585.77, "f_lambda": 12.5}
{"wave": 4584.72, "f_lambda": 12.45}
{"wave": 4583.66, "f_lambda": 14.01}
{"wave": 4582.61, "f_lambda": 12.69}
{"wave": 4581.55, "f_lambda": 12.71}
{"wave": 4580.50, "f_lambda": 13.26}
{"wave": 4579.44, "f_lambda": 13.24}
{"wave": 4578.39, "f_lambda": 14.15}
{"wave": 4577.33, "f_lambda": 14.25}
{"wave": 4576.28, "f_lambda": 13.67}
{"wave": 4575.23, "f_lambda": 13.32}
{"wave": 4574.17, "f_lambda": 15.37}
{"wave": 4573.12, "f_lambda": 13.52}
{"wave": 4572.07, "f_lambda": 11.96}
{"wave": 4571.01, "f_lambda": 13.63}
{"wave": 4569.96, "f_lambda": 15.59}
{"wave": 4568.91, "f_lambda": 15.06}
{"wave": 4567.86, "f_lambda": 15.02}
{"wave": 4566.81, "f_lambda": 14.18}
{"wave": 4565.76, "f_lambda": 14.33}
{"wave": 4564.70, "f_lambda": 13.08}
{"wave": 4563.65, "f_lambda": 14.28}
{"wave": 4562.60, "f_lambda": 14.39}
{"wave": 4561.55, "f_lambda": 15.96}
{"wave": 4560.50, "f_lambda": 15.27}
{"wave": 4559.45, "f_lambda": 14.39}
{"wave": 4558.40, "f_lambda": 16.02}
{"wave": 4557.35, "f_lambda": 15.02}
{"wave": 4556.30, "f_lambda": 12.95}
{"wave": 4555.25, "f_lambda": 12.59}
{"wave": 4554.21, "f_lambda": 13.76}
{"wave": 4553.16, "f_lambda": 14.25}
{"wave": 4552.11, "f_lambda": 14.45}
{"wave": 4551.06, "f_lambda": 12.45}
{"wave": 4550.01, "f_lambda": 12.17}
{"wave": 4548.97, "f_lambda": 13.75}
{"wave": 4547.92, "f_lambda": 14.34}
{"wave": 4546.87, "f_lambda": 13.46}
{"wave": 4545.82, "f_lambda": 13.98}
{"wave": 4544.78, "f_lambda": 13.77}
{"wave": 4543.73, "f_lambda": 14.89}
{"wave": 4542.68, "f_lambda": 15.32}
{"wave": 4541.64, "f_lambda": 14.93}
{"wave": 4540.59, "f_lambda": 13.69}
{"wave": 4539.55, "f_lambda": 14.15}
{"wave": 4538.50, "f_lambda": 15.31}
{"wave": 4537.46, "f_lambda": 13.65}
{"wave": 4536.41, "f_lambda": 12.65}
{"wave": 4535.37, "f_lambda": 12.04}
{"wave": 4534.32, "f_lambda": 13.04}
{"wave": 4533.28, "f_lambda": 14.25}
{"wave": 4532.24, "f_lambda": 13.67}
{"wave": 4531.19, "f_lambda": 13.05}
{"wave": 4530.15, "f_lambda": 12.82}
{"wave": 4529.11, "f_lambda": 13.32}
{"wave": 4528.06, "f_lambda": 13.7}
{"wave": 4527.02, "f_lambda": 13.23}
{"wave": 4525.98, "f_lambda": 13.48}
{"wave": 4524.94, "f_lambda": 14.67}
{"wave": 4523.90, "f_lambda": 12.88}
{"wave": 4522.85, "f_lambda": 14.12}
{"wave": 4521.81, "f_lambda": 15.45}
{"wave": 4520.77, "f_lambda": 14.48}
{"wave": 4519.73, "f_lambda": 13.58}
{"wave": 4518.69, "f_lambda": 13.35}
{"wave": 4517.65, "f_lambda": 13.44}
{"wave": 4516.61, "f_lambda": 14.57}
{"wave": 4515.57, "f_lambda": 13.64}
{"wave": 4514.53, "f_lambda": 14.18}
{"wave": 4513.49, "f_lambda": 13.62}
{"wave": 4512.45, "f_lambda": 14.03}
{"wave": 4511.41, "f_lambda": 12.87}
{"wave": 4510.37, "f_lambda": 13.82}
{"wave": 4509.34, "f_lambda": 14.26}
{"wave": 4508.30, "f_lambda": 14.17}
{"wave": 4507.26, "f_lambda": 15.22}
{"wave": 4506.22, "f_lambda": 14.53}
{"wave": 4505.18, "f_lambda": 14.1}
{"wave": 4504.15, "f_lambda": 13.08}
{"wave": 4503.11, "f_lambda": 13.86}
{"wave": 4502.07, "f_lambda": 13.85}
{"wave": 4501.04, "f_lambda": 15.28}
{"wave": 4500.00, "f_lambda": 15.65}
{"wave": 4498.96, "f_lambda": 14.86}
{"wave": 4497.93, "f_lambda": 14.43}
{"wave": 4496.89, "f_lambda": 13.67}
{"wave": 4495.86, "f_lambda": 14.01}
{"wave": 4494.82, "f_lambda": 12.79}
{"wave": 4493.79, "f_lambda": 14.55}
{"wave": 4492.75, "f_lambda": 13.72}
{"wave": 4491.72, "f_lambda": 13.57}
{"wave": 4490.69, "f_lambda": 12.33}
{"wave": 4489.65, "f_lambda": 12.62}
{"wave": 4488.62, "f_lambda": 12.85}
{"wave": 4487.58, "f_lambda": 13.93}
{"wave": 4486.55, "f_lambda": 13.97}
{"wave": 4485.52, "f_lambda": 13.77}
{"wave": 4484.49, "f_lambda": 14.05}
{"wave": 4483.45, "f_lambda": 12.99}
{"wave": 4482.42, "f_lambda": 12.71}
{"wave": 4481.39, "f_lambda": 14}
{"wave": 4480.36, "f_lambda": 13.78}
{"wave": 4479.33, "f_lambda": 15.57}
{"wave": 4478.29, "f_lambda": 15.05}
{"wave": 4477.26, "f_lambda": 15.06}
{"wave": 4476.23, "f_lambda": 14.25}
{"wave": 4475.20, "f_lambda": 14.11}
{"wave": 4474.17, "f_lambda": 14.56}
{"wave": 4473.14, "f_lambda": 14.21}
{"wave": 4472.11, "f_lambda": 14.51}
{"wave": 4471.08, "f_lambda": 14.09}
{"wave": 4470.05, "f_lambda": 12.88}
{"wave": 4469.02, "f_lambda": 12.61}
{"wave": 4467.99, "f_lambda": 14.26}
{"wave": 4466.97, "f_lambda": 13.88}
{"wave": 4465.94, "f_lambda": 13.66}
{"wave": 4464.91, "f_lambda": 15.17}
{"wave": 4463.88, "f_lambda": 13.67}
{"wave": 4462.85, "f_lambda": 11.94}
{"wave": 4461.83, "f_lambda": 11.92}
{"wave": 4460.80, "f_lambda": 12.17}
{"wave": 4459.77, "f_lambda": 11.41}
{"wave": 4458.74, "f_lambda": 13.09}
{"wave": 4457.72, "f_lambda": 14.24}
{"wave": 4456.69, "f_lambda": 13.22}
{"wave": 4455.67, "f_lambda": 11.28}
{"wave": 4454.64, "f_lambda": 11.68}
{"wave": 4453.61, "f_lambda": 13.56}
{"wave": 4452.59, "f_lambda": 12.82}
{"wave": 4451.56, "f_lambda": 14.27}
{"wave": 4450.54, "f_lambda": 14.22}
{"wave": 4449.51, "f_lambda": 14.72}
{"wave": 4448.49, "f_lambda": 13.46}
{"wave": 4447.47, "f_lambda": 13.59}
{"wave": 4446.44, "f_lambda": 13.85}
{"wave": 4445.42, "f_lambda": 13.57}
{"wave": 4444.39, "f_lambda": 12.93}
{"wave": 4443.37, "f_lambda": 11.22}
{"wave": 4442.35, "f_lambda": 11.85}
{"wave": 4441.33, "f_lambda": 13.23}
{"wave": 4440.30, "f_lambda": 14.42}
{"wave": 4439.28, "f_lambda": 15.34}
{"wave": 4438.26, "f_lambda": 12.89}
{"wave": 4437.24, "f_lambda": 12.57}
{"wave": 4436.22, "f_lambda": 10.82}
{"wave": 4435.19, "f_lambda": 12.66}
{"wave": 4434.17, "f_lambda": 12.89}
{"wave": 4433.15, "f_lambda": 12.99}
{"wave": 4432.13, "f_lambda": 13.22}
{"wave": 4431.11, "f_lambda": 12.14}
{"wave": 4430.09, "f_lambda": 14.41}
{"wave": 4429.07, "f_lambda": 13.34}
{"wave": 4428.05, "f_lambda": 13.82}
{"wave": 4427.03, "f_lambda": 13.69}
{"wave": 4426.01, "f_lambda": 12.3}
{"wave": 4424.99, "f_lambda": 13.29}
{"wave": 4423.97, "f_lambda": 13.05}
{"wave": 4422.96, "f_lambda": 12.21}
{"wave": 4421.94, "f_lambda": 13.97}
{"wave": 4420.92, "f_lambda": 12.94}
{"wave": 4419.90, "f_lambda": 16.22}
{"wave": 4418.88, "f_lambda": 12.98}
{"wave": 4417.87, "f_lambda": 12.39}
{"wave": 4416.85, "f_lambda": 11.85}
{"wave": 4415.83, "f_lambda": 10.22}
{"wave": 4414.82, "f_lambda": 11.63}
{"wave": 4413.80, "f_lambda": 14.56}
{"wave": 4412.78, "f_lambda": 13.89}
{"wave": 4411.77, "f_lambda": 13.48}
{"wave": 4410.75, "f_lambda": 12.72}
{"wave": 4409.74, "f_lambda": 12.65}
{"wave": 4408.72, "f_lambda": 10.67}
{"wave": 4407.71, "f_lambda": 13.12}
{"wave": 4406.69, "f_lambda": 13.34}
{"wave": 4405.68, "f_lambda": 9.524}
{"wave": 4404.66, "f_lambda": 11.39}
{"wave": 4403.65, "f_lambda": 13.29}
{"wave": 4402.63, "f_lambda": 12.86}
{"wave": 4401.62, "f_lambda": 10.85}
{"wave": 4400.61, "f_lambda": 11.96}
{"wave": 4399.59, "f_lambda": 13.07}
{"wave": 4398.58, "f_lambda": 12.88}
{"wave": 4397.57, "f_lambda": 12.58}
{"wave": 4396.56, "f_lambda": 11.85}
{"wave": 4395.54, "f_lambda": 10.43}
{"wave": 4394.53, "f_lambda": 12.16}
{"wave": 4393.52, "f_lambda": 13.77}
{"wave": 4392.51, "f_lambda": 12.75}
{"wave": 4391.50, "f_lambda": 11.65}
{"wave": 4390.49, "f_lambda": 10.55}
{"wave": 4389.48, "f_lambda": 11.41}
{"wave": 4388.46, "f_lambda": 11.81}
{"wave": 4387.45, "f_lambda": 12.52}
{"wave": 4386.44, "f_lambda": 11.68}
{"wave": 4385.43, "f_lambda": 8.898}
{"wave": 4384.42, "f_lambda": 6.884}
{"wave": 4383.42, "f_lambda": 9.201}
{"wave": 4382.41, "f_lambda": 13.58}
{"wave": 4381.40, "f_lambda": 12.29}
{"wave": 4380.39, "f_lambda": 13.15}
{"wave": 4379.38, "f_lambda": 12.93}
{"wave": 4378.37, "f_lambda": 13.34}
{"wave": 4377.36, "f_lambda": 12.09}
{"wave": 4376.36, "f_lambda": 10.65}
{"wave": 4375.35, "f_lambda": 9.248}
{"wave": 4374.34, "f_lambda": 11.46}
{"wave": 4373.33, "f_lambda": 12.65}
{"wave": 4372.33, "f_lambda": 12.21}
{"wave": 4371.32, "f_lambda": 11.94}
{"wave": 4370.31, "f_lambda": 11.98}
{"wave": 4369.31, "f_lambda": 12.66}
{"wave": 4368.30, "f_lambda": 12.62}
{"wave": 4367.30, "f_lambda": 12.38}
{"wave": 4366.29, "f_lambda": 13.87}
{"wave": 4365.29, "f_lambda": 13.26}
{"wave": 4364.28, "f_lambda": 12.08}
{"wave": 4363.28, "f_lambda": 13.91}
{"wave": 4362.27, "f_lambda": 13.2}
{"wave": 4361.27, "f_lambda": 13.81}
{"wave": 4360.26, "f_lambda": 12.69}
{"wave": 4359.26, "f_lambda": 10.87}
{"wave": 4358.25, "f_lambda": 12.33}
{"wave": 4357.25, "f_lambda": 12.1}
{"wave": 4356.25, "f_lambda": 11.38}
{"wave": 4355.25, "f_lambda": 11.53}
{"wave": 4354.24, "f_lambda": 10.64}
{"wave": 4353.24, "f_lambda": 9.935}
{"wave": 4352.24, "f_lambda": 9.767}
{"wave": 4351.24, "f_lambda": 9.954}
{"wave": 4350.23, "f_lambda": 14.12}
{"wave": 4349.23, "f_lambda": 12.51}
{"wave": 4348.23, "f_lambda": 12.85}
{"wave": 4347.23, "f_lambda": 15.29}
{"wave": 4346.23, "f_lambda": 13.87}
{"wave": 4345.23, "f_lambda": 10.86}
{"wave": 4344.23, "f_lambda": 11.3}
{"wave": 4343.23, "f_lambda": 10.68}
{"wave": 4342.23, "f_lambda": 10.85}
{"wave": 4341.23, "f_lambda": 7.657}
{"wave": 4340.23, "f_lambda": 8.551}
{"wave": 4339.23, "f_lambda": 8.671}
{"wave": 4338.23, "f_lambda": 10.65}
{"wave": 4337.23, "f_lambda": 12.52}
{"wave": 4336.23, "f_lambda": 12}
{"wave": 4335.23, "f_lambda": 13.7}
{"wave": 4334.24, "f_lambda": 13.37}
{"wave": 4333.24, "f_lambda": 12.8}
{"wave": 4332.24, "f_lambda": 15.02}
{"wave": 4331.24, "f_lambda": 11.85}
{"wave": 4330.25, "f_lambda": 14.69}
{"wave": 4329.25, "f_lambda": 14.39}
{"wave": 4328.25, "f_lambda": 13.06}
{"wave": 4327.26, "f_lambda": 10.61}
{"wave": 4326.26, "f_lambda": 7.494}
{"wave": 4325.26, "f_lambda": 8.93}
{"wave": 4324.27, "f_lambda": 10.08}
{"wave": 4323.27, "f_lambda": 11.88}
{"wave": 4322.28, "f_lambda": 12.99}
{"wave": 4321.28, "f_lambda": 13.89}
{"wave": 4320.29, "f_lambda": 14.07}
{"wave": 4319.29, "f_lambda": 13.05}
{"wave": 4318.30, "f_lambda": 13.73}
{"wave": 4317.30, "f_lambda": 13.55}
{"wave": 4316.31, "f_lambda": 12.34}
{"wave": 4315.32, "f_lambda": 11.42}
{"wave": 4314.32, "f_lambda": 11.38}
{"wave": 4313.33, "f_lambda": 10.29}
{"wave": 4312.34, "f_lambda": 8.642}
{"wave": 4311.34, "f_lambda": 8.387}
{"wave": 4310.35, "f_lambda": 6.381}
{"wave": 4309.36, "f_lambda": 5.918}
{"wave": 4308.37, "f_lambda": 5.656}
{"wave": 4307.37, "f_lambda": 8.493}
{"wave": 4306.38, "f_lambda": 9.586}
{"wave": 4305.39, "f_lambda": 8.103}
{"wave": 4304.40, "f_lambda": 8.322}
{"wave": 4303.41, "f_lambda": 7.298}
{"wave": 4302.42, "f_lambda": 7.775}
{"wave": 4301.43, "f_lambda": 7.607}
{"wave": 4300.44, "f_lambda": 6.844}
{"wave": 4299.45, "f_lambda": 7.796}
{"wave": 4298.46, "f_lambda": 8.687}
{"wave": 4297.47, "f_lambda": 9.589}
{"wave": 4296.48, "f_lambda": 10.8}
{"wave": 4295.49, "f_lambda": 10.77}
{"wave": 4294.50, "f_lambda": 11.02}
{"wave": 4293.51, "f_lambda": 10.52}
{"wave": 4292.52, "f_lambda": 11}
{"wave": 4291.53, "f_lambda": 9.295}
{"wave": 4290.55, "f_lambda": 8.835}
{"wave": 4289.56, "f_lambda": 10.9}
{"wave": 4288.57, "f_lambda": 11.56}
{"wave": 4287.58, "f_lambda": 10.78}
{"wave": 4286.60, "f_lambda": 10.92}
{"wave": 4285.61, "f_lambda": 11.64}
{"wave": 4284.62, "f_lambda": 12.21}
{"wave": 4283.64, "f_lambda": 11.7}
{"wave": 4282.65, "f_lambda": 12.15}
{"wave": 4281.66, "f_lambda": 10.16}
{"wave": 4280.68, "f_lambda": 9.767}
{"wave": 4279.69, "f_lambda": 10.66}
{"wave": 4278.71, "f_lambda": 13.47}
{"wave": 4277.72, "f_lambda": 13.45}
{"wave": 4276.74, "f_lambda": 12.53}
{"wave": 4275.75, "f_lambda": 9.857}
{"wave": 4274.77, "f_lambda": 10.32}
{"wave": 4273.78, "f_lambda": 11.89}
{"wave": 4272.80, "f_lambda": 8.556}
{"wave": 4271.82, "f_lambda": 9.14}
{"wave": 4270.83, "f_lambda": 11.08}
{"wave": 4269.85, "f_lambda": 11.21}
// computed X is -0.09 mag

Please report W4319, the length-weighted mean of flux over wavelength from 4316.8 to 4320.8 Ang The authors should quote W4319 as 13.6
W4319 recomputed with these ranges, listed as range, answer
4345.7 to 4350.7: 13.7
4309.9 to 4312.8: 7.8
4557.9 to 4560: 15.2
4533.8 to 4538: 12.9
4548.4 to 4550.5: 13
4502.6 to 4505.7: 13.7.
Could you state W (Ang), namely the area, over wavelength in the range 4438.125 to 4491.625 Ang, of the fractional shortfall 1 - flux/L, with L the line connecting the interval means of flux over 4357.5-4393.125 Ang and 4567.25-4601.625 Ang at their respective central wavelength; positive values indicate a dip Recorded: -3.1 Ang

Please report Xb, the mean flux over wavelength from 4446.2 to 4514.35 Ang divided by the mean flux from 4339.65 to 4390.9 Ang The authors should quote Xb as 1.2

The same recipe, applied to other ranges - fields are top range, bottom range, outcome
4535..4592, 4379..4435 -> 1.13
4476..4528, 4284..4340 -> 1.32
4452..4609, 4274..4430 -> 1.20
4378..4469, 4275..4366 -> 1.15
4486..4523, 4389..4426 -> 1.12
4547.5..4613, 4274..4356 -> 1.28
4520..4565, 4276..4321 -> 1.36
